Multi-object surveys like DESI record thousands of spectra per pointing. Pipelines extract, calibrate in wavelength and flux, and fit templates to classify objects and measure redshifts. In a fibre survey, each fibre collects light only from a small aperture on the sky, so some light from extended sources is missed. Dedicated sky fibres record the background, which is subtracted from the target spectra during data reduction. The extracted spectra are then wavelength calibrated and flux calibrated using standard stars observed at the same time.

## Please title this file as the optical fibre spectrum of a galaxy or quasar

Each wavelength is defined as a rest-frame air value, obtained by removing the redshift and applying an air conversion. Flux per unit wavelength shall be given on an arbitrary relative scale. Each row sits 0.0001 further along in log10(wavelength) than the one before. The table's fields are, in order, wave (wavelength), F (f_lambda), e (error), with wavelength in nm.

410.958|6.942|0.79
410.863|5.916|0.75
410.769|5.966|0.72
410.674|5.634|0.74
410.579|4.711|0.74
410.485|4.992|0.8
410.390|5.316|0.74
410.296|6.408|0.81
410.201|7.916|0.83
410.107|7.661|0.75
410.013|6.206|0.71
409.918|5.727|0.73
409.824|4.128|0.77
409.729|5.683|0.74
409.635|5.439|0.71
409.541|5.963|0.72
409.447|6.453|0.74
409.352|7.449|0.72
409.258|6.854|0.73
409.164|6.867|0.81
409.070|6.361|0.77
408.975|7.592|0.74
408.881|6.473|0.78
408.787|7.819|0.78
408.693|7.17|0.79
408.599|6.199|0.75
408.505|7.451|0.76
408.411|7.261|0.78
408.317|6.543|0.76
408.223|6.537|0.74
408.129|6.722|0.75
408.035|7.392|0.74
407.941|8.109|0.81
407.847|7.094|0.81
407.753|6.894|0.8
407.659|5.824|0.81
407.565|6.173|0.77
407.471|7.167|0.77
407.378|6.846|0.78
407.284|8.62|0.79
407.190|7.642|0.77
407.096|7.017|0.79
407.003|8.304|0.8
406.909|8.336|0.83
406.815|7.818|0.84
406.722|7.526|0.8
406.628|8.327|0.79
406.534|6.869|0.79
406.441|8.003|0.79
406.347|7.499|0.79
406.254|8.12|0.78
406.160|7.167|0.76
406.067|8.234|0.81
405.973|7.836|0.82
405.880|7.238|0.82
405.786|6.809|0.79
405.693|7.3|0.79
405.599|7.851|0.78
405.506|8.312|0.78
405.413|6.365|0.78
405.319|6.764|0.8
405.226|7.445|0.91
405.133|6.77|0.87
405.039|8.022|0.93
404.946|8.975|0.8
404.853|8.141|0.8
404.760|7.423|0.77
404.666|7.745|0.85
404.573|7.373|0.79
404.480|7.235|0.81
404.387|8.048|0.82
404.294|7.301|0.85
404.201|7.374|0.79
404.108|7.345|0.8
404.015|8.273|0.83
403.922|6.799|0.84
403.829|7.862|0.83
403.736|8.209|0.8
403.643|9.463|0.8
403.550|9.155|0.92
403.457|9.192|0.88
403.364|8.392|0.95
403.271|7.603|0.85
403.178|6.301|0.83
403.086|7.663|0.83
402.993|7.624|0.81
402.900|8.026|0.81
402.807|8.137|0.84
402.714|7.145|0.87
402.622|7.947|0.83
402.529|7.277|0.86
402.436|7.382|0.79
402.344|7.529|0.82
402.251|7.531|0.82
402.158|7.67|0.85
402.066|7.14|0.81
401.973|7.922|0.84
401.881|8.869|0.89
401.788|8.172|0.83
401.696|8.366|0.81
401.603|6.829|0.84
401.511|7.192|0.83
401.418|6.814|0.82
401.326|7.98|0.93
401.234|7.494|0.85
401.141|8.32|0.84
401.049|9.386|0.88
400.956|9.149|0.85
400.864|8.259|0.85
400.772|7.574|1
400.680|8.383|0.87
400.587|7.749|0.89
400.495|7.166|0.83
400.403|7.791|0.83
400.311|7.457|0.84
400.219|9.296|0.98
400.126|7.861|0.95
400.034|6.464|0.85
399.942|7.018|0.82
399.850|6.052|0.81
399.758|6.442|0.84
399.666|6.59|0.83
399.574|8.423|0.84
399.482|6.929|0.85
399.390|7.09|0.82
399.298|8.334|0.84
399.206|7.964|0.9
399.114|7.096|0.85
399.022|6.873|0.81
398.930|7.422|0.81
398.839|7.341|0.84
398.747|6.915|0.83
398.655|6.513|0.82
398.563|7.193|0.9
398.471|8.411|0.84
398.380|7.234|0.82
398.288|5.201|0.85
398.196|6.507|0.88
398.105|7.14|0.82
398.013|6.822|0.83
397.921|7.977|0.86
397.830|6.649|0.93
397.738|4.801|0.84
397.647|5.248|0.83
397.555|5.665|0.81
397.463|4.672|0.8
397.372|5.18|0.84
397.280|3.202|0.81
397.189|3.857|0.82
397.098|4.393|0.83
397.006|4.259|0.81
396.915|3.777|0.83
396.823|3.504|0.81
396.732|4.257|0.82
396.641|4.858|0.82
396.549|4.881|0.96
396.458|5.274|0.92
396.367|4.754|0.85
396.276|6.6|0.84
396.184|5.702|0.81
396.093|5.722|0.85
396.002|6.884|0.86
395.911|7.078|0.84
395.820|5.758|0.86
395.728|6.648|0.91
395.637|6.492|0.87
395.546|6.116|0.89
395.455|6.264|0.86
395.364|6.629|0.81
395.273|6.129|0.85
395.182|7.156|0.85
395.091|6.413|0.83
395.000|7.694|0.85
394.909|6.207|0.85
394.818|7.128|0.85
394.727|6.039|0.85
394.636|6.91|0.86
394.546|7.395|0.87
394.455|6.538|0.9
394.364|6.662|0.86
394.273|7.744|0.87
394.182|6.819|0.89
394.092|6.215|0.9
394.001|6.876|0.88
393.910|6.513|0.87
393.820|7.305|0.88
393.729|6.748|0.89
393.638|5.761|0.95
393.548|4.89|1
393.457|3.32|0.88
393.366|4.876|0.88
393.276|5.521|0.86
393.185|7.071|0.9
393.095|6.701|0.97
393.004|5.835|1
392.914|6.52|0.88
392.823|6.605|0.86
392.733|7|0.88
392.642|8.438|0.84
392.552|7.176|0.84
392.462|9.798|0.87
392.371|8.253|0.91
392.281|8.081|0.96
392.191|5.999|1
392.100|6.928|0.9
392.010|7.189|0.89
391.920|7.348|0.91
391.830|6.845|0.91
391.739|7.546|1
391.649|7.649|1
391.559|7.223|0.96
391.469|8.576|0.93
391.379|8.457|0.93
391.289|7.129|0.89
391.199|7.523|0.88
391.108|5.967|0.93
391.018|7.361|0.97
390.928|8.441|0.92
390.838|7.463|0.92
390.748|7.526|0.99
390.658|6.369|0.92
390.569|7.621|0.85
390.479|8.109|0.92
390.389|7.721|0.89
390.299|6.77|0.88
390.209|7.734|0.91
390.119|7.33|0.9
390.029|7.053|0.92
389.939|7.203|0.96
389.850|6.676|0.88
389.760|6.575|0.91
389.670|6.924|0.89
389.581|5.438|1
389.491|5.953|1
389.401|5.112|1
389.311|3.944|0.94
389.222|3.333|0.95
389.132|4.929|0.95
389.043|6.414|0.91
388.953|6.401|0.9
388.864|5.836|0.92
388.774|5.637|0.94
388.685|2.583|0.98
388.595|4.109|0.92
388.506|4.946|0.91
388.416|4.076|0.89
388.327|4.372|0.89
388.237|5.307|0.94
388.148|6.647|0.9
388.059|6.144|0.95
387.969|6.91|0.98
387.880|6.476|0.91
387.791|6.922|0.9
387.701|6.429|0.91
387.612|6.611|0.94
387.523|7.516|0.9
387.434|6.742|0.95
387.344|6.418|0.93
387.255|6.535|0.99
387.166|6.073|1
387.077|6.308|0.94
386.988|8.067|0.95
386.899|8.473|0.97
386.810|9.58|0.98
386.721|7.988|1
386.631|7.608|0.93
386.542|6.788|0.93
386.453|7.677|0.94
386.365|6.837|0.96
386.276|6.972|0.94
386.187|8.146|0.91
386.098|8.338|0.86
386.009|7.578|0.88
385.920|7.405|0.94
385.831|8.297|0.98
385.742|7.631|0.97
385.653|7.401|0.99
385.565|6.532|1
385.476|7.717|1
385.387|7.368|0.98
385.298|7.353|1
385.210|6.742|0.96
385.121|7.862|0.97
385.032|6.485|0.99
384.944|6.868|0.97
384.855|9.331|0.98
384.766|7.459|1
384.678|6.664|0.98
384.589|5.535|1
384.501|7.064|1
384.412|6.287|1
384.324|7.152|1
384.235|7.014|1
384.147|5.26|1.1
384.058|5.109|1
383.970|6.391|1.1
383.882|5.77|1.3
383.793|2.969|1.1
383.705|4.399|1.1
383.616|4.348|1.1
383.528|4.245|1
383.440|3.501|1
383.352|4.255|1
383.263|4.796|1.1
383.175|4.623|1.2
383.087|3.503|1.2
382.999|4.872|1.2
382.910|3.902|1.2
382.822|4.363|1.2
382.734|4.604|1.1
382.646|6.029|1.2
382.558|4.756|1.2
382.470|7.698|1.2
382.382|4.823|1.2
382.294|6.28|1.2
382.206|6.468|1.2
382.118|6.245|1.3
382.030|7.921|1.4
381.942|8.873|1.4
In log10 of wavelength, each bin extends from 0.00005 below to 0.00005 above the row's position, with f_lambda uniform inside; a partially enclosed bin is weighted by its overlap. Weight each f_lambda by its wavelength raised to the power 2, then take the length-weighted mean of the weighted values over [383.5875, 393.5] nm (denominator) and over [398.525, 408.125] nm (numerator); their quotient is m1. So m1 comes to 1.2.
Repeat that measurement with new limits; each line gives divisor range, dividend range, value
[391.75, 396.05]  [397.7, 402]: 1.15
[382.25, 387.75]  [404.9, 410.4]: 1.24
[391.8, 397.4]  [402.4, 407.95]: 1.30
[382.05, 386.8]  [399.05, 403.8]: 1.34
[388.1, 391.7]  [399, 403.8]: 1.29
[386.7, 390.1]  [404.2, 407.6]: 1.35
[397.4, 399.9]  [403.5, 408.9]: 1.15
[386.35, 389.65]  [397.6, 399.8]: 1.20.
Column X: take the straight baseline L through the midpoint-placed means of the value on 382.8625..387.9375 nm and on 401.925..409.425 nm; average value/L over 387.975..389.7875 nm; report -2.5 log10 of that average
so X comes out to 0.26 mag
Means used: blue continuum 6.53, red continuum 7.5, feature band 5.26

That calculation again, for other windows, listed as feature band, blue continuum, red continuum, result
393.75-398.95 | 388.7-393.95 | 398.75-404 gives 0.18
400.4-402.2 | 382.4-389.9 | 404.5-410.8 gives -0.17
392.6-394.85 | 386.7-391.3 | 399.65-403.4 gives 0.07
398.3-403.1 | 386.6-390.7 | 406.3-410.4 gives -0.13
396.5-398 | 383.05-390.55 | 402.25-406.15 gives 0.42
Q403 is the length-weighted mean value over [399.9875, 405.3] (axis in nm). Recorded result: 7.82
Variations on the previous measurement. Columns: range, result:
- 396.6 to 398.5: 5.39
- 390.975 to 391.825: 7.45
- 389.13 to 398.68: 6.42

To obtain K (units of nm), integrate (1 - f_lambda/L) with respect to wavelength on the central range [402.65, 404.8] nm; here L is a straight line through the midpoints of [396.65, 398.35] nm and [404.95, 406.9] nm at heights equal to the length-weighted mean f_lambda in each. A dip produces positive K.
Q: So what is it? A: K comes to -0.27 nm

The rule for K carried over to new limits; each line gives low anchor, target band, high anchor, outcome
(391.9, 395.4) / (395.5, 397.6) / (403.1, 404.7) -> 0.55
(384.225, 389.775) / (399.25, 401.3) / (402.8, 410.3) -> -0.17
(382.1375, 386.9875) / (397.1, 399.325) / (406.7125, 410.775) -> 0.07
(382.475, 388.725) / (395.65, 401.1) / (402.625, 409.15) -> 0.43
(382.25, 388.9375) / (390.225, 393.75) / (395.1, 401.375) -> -0.35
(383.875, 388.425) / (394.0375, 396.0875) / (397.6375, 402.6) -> 0.17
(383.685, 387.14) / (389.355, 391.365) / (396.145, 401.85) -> -0.03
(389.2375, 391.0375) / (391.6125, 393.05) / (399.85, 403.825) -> -0.07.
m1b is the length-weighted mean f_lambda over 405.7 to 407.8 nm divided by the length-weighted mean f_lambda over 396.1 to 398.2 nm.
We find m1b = 1.44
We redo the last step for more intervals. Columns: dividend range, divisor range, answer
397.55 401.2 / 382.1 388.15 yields 1.13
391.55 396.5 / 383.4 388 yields 0.98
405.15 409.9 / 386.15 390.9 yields 1.10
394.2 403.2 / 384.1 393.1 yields 0.99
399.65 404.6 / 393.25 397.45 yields 1.33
